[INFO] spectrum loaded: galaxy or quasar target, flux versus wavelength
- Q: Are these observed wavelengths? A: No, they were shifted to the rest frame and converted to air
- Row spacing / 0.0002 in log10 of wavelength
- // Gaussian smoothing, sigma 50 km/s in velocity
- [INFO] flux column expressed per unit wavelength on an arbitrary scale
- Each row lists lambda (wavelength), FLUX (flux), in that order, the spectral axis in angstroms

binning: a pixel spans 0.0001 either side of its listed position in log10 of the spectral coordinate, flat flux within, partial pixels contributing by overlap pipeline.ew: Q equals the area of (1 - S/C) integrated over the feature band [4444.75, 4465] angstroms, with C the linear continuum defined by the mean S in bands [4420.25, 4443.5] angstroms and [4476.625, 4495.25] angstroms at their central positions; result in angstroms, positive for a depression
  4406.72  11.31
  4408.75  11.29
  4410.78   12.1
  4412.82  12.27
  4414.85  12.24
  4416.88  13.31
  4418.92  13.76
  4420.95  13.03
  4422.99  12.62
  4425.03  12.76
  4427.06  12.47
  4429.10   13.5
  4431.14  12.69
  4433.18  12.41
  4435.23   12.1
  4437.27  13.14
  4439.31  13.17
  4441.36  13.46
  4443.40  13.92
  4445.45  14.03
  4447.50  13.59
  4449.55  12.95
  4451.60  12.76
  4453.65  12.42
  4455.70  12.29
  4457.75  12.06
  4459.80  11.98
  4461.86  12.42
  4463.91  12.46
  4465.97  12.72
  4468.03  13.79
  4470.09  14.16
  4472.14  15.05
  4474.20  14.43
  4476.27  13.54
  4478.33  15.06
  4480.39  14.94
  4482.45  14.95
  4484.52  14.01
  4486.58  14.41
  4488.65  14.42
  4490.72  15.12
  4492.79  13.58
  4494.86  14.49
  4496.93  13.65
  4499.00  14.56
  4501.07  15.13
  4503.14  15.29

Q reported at 1.4 angstroms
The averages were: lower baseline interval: 12.9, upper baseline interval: 14.5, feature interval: 12.7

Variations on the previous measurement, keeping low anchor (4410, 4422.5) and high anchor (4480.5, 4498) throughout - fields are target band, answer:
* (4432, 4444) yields 0.24 angstroms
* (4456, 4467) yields 1.15 angstroms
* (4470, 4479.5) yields -0.30 angstroms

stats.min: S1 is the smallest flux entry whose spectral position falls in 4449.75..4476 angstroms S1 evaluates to 11.98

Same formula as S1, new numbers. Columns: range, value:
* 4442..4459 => 12.06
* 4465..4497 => 12.72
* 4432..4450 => 12.1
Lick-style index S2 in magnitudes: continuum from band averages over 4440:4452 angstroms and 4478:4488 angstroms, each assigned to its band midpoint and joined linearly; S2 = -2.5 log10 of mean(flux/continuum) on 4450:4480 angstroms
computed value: 0.07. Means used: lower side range 13.5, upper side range 14.6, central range 13.3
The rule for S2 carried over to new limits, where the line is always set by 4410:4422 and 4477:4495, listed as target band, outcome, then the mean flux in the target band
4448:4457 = 0.09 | 12.6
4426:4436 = 0.04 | 12.6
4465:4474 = 0.01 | 14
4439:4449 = -0.01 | 13.6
